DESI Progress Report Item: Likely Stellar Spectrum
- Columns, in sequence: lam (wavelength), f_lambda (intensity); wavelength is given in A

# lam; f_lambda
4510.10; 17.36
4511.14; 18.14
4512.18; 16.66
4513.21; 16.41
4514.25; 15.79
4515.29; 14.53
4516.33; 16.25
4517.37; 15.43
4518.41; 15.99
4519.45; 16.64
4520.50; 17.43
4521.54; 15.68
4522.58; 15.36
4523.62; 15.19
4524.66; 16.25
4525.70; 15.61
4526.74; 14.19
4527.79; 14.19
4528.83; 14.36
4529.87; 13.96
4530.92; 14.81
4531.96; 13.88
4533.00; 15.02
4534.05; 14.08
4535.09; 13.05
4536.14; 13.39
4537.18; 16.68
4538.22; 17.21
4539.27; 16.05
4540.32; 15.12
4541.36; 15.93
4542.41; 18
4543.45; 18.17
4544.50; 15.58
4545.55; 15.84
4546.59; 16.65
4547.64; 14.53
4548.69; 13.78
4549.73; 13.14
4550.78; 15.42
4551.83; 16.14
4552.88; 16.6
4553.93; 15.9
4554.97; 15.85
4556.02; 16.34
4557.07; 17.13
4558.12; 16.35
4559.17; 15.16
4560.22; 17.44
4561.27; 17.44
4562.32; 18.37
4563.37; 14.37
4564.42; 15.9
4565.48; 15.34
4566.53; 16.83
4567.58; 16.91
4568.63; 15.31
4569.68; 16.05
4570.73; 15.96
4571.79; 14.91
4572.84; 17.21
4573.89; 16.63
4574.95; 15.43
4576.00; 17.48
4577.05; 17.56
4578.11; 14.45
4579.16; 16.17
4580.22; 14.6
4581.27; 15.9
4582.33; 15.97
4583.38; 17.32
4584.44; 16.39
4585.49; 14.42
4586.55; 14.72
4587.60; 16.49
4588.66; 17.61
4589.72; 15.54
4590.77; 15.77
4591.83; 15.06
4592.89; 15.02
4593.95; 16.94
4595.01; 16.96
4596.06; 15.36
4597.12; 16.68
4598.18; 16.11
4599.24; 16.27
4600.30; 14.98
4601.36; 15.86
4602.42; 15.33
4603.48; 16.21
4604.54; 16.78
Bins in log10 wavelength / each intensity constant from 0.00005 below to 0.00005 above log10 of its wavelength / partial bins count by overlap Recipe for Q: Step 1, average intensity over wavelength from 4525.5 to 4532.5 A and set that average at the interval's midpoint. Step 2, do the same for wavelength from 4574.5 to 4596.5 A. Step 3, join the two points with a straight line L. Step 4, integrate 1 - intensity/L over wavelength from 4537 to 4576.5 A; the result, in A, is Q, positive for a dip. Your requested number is -2.5 A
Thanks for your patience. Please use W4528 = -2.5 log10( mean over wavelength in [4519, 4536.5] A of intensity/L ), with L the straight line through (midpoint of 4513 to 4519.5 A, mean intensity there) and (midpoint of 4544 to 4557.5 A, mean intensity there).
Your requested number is 0.06 mag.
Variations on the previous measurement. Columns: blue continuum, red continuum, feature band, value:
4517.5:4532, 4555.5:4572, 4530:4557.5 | 0.02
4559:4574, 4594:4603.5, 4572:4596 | 0.01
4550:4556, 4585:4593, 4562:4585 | -0.03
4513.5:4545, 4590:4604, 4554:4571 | -0.04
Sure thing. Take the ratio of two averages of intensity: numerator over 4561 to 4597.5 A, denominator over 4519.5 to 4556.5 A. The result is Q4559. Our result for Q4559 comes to 1.04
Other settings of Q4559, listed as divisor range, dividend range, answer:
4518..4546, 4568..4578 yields 1.05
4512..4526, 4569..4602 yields 1.00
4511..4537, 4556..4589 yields 1.06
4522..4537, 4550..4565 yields 1.11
